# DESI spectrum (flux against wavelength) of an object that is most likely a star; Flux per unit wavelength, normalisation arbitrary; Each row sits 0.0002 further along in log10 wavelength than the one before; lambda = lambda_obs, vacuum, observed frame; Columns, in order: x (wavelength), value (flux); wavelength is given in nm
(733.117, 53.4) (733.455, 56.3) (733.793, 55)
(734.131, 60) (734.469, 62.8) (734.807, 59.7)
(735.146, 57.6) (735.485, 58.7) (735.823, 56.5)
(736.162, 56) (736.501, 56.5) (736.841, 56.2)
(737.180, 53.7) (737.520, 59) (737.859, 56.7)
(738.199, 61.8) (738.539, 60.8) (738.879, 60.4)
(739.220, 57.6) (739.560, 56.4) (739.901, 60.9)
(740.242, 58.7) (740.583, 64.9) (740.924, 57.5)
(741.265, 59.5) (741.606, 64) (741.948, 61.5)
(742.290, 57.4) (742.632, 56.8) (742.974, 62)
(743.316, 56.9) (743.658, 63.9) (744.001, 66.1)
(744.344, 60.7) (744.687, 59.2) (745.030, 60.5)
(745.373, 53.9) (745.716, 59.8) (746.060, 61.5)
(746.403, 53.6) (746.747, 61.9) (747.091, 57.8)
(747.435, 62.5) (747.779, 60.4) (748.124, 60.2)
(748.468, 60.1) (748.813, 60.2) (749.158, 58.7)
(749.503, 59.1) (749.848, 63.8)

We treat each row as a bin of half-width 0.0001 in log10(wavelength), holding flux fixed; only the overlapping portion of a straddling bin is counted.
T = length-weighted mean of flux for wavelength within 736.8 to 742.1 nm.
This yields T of 59.4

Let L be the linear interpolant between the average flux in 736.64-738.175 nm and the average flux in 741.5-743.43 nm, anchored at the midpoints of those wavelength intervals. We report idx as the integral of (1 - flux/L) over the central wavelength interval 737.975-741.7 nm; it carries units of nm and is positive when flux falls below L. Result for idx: -0.12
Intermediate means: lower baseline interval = 56.9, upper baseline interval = 59.7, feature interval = 60.1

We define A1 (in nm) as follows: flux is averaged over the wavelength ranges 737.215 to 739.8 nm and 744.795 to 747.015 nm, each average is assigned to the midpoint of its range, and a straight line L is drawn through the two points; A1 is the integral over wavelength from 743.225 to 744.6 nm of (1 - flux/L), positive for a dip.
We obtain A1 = -0.081 nm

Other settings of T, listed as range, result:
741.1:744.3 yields 60.9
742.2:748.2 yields 59.8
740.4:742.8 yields 60.2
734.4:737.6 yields 57.5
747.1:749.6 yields 60.1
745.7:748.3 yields 59.7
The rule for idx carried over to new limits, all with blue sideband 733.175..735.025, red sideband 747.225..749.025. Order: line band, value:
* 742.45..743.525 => 0.02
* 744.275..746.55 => 0.07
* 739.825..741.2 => -0.02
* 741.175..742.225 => -0.03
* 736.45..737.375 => 0.05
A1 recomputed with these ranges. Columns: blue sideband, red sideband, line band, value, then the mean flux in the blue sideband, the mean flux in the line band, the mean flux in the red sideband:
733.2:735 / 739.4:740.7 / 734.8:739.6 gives 0.119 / 58.5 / 57.8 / 60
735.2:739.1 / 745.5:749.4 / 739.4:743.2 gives -0.089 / 57.8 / 59.9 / 59.6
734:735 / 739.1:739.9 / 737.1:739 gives -0.009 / 60.8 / 58.9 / 57.8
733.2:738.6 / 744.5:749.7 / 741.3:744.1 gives -0.102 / 57.8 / 60.9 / 59.3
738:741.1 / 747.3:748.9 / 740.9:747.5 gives 0.048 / 59.9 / 59.9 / 60.7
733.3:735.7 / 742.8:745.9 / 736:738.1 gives 0.088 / 58.6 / 56.5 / 60.3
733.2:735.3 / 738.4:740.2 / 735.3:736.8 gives 0.045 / 58.3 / 56.9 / 59.1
